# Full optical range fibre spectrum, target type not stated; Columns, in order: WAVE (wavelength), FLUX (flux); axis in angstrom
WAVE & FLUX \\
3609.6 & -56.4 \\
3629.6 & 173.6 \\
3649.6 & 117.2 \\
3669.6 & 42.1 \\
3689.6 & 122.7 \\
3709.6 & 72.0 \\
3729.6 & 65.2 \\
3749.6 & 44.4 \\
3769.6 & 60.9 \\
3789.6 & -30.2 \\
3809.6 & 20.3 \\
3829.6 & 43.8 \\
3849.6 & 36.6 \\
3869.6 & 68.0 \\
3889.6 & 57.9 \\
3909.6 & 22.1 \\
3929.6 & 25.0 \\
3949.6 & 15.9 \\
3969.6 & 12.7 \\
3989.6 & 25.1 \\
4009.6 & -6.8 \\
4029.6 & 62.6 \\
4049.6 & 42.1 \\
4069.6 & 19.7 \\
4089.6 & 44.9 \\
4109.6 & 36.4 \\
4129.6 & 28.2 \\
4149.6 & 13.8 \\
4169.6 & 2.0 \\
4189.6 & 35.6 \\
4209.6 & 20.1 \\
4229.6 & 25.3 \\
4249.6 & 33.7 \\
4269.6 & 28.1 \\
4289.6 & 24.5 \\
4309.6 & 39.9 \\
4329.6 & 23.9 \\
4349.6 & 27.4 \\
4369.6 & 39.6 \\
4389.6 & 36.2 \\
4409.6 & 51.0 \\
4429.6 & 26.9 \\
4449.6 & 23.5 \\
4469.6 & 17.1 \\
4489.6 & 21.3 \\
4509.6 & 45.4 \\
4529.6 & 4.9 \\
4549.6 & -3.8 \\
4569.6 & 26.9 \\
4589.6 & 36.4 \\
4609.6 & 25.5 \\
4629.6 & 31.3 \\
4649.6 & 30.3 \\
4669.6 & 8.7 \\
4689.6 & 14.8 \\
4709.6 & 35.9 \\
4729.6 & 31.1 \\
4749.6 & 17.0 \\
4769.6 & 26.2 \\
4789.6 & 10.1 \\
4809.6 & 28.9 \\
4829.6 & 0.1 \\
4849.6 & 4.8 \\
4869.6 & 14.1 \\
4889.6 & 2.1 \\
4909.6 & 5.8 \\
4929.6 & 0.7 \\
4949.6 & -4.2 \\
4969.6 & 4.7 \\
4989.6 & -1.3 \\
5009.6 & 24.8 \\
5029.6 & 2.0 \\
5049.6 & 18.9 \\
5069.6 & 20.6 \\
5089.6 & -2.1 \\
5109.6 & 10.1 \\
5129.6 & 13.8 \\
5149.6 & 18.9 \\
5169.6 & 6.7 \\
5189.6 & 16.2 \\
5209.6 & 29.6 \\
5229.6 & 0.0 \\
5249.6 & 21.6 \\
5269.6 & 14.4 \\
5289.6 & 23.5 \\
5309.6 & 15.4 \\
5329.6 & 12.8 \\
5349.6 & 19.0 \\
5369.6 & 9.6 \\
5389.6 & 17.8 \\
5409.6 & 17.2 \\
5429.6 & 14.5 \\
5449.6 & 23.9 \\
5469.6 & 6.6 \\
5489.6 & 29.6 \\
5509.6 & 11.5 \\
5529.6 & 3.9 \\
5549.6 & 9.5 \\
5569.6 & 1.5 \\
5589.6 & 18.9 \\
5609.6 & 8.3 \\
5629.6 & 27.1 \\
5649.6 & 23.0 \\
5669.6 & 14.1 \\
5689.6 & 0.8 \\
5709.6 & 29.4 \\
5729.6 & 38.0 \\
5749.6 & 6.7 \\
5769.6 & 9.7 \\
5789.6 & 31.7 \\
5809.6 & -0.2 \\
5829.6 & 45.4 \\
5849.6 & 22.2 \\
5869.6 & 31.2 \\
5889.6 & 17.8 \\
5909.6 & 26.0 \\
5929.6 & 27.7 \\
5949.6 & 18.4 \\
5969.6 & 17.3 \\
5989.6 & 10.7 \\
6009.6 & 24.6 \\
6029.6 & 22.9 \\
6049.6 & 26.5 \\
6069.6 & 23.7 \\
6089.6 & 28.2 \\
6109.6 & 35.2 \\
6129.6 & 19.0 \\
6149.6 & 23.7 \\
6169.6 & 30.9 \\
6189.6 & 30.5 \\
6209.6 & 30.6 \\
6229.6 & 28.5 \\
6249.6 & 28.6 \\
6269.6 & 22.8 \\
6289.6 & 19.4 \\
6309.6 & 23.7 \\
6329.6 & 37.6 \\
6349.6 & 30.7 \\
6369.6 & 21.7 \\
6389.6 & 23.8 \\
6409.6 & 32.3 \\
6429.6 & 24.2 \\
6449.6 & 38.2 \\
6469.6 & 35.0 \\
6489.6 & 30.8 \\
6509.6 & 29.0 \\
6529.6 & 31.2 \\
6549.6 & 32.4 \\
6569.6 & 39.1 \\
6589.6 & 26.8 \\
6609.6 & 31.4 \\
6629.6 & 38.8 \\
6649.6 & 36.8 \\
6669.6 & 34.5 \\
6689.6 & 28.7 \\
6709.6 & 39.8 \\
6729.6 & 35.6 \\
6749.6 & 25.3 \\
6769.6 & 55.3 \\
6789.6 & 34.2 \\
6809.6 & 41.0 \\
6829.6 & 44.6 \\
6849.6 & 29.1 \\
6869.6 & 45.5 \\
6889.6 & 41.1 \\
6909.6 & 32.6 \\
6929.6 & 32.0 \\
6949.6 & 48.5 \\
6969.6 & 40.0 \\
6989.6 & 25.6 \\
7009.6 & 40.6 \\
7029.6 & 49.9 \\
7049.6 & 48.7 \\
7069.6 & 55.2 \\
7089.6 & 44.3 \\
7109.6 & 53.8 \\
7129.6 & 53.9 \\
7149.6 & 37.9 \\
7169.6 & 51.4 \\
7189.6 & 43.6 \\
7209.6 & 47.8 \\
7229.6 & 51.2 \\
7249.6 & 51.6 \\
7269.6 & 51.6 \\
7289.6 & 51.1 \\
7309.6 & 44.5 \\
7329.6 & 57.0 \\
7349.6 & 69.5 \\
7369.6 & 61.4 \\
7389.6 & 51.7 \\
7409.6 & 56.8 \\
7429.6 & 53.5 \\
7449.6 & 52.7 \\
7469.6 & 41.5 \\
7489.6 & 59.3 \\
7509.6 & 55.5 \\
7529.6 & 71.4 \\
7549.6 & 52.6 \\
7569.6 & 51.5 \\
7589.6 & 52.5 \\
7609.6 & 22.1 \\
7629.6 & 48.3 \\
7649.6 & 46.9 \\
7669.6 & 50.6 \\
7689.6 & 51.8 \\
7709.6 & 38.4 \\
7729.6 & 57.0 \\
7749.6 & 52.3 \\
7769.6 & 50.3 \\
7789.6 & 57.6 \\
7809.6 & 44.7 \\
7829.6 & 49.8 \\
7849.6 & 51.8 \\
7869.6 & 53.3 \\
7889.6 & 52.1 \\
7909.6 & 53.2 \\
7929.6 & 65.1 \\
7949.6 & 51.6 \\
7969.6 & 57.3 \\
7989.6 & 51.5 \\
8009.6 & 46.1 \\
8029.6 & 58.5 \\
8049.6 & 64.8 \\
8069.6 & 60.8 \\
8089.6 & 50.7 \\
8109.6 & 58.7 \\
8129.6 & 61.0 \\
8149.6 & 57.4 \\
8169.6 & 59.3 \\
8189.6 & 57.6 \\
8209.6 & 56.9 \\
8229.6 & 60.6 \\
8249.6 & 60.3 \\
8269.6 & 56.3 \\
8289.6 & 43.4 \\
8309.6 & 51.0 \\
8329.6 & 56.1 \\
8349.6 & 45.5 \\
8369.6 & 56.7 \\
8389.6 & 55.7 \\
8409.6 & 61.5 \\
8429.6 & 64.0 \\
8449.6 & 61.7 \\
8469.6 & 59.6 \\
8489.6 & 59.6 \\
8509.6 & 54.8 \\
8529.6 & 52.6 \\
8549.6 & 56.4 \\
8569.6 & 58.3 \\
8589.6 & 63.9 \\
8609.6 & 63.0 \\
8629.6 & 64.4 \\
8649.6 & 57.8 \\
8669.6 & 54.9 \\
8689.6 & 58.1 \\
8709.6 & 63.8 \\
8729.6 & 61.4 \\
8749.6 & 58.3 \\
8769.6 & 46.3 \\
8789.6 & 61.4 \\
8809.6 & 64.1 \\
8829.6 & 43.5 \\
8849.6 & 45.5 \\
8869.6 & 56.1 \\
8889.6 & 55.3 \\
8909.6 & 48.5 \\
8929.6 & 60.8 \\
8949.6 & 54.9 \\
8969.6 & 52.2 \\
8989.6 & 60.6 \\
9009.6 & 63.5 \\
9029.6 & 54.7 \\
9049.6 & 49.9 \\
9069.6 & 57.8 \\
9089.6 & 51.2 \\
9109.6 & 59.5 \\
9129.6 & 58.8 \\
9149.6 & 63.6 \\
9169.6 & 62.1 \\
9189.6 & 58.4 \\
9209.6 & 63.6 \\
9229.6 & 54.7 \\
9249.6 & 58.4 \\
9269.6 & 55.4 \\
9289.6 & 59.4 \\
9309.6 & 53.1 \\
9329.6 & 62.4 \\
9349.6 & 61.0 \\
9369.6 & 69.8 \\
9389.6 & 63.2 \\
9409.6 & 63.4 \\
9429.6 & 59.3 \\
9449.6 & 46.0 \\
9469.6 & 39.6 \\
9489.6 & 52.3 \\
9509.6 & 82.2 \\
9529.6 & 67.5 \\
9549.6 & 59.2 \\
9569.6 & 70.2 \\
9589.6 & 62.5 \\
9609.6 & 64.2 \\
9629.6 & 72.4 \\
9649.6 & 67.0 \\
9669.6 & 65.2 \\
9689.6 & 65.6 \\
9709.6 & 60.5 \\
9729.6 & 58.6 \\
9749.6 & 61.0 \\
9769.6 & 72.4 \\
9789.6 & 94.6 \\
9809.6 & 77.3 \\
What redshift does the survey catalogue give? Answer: 0.76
